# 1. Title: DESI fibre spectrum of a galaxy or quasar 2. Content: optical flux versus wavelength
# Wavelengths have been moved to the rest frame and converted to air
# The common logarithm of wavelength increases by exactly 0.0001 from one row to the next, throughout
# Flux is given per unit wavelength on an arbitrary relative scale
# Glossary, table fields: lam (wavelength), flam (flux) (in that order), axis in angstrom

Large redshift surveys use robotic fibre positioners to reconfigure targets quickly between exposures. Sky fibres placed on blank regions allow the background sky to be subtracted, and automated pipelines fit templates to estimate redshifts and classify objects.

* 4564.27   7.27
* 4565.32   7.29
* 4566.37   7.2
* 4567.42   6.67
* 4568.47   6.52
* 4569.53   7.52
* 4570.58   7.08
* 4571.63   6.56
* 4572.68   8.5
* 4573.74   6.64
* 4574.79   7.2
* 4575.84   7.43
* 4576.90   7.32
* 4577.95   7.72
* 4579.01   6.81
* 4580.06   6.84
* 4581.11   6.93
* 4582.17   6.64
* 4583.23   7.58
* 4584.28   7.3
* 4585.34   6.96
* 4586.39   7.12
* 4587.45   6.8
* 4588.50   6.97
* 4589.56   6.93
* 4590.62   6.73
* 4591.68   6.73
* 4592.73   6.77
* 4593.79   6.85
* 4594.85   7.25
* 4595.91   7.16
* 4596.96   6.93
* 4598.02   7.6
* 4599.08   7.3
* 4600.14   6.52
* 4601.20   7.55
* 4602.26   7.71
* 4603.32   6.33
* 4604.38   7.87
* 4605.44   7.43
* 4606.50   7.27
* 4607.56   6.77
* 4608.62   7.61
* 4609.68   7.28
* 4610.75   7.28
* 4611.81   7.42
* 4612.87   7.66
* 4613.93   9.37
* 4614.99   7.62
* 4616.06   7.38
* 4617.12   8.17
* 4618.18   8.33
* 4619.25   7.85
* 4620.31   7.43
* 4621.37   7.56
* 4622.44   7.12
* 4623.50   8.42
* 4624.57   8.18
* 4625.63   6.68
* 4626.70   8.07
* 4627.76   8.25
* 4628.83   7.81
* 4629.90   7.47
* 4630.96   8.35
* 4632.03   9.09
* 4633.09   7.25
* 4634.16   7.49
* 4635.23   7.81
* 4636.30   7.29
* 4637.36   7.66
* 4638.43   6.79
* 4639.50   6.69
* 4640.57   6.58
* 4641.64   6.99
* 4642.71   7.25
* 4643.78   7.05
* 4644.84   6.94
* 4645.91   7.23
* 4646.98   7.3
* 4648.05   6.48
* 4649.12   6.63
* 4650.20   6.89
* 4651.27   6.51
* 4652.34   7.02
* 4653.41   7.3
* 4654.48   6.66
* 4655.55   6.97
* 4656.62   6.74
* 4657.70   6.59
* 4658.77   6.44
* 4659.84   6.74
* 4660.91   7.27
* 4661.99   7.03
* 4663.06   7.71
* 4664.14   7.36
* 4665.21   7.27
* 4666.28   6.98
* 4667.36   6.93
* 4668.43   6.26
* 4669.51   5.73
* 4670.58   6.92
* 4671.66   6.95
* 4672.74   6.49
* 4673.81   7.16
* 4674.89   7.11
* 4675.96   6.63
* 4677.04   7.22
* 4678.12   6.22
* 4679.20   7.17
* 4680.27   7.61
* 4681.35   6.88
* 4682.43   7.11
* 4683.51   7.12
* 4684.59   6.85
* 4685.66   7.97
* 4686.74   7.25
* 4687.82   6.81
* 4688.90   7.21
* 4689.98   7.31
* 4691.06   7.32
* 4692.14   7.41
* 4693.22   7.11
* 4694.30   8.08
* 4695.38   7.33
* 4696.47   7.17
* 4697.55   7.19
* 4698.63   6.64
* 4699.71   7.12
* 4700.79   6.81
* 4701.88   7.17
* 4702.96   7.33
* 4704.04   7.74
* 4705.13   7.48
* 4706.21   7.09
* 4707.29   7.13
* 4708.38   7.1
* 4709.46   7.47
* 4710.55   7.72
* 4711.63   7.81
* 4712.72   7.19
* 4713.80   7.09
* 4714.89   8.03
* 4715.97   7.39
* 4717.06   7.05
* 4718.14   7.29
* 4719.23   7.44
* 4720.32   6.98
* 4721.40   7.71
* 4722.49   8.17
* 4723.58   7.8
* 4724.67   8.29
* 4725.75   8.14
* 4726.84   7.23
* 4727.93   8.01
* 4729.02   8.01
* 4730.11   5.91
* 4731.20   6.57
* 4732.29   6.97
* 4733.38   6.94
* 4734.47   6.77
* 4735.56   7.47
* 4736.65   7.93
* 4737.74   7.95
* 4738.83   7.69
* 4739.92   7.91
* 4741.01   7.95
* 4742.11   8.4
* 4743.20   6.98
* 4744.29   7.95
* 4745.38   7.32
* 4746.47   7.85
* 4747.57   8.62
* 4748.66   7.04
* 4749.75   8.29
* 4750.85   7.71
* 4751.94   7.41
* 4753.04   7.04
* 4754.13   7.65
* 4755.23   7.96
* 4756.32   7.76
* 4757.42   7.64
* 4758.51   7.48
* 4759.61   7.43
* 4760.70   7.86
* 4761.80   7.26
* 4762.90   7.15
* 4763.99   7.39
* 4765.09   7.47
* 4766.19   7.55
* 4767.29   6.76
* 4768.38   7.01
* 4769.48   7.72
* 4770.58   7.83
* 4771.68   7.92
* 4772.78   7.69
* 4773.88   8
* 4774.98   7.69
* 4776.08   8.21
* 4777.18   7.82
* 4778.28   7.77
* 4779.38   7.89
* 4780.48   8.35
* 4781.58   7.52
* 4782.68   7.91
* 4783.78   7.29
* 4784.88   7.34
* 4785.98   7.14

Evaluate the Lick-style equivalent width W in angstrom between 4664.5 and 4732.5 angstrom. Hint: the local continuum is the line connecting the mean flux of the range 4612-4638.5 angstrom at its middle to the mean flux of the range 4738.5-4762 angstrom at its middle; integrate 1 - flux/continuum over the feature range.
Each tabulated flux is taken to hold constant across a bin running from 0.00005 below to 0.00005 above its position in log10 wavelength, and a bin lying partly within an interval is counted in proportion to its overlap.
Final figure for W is 4.6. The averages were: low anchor 7.82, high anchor 7.7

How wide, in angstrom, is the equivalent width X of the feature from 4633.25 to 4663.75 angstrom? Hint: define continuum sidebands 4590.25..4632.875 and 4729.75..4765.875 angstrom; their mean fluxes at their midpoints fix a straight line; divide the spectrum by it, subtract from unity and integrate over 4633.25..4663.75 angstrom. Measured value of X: 2.1 angstrom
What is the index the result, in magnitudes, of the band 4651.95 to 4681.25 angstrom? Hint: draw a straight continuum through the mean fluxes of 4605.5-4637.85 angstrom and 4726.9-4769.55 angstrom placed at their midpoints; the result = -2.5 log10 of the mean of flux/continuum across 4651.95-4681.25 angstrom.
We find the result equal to 0.11 mag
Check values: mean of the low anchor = 7.73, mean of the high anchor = 7.5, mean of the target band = 6.91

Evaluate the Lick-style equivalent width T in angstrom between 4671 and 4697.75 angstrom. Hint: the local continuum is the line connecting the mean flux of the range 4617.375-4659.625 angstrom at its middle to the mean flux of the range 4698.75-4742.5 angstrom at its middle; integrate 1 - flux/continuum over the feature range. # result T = 0.9 angstrom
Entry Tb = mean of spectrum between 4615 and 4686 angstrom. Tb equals 7.2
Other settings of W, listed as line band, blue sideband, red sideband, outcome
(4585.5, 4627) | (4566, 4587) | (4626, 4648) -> -0.5 angstrom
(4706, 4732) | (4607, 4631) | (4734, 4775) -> 0.7 angstrom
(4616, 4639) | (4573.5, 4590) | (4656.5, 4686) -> -2.4 angstrom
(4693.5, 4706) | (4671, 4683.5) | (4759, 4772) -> -0.3 angstrom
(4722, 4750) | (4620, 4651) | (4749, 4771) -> -0.5 angstrom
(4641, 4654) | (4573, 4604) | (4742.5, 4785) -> 0.5 angstrom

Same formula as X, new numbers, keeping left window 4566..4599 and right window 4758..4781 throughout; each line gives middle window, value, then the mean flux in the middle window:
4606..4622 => -1.1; 7.66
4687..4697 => 0.1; 7.3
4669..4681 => 0.8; 6.84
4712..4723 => 0.1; 7.44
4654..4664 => 0.5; 6.92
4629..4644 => -0.4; 7.43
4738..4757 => -0.4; 7.74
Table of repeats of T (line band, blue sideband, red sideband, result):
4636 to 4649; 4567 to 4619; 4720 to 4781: 0.6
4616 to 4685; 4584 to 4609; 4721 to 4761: 0.9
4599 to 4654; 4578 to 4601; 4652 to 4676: -3.8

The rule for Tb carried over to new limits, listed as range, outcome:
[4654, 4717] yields 7.11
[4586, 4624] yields 7.36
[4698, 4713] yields 7.27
